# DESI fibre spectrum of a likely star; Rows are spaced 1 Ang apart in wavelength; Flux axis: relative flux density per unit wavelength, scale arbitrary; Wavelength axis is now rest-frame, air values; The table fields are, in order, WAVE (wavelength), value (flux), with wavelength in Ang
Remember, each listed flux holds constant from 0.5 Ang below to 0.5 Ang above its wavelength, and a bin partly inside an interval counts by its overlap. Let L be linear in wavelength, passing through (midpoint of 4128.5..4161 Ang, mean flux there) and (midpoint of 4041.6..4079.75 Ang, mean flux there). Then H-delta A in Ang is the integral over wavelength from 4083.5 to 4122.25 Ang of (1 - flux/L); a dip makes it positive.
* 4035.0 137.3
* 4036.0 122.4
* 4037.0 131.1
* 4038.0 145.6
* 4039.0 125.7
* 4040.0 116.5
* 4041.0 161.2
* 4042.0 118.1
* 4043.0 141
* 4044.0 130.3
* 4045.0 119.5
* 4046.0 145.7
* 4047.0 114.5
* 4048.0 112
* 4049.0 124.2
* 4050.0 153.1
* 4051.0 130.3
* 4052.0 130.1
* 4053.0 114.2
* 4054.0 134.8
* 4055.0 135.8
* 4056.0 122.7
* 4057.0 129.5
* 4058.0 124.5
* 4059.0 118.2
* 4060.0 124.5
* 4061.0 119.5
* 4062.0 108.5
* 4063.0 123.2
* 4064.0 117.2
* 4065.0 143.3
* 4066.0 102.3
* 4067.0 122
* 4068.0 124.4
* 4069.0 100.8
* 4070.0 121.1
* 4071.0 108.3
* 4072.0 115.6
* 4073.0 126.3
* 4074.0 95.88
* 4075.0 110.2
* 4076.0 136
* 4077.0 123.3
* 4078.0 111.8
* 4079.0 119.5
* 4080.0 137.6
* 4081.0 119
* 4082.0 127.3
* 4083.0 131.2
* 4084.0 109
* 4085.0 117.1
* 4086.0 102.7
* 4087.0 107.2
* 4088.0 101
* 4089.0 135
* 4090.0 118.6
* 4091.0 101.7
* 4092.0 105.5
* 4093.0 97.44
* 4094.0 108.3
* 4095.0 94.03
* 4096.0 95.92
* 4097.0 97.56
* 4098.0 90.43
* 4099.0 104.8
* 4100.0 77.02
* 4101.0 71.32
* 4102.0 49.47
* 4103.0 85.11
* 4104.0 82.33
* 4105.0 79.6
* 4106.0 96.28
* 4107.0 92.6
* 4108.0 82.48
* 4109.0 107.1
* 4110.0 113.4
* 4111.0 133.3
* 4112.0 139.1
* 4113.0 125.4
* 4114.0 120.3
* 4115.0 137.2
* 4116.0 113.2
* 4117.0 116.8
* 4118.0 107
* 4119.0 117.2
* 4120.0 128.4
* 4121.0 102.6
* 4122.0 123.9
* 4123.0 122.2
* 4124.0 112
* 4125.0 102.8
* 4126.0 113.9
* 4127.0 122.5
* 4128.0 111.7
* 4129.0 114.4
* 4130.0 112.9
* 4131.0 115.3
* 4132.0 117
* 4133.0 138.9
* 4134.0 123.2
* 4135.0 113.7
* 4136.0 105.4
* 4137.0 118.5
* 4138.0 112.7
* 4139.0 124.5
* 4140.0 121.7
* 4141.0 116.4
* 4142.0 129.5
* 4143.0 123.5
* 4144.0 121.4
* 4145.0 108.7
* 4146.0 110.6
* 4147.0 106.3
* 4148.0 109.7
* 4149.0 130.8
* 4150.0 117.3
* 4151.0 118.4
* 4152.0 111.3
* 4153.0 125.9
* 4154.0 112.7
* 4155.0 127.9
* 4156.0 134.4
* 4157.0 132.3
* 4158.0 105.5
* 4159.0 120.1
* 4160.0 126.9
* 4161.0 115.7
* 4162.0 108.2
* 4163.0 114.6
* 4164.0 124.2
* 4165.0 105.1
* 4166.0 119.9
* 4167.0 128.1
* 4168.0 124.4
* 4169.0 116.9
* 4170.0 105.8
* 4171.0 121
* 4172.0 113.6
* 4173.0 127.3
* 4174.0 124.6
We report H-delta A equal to 5.1 Ang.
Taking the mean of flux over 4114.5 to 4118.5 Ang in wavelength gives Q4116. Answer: 119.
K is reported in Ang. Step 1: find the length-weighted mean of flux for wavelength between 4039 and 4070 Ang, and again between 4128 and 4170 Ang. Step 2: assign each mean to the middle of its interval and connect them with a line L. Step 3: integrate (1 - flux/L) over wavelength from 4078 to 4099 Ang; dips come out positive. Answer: 2.08 Ang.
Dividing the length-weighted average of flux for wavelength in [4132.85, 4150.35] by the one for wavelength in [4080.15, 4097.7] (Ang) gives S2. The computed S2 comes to 1.1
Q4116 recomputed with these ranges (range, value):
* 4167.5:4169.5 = 121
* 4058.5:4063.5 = 119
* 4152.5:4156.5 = 125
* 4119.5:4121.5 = 116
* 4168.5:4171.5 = 115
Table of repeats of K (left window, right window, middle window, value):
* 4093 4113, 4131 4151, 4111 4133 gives -2.5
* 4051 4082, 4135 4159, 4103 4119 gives 1.4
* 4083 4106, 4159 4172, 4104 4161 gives -4.2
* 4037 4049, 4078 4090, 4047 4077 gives 0.7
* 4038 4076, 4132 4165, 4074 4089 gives 0.6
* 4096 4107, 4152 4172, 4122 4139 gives -2.6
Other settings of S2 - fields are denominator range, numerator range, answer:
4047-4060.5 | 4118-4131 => 0.91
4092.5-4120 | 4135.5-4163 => 1.16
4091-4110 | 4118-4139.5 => 1.28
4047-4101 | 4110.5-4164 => 1.03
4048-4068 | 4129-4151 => 0.94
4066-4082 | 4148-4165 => 1.01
